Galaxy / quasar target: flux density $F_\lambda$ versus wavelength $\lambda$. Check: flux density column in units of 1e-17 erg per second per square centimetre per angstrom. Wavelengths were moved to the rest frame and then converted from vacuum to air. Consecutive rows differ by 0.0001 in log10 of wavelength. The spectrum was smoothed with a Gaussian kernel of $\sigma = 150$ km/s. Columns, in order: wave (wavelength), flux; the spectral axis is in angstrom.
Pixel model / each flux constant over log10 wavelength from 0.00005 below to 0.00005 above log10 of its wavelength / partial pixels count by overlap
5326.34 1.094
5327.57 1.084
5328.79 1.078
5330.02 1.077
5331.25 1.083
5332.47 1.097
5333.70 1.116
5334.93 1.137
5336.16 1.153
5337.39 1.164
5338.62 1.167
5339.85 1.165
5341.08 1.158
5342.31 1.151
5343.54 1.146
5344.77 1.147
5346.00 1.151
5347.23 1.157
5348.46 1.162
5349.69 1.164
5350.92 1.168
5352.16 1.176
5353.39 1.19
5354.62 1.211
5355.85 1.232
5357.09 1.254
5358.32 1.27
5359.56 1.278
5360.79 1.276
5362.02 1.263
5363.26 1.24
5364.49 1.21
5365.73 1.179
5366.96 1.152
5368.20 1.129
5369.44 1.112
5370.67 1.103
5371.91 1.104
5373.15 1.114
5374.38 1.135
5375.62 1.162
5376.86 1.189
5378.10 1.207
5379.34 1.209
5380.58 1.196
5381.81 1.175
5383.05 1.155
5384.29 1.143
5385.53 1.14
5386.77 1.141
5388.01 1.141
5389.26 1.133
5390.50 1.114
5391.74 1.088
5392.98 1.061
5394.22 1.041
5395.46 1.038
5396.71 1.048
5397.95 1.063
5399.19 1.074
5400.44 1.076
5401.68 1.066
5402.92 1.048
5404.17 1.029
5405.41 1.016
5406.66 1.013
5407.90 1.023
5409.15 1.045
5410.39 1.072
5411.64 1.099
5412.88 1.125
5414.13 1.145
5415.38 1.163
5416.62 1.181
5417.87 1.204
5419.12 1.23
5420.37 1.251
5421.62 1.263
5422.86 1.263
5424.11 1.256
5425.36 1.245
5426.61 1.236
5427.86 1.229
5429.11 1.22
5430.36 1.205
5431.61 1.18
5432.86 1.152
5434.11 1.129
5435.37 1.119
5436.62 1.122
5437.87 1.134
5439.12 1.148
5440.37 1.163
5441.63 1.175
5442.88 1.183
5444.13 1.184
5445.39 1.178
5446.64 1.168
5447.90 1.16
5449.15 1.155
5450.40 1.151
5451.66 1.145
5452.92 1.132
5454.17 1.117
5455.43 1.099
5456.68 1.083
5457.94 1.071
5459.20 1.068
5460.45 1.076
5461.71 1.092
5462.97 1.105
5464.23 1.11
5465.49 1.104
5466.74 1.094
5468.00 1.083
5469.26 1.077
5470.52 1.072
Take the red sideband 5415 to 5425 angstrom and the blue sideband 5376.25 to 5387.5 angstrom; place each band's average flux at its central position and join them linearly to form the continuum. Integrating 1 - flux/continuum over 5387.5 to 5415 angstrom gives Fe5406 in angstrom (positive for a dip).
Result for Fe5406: 3.0 angstrom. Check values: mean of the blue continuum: 1.17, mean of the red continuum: 1.23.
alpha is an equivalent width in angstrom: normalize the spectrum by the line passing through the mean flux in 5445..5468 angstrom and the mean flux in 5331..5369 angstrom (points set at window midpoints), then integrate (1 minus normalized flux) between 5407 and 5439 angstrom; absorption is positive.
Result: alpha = -1.0 angstrom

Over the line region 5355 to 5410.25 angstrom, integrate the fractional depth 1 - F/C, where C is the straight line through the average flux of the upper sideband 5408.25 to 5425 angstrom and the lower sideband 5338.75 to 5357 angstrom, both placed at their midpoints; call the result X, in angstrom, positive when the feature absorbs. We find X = 1.90 angstrom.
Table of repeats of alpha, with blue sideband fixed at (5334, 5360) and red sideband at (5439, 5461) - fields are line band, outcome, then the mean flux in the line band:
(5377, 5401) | 0.88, 1.12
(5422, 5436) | -0.72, 1.2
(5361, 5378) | 0.07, 1.16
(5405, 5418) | 0.63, 1.1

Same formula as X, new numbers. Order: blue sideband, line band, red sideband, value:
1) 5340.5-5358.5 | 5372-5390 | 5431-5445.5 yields 0.2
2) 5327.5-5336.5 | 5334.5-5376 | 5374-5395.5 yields -2.1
